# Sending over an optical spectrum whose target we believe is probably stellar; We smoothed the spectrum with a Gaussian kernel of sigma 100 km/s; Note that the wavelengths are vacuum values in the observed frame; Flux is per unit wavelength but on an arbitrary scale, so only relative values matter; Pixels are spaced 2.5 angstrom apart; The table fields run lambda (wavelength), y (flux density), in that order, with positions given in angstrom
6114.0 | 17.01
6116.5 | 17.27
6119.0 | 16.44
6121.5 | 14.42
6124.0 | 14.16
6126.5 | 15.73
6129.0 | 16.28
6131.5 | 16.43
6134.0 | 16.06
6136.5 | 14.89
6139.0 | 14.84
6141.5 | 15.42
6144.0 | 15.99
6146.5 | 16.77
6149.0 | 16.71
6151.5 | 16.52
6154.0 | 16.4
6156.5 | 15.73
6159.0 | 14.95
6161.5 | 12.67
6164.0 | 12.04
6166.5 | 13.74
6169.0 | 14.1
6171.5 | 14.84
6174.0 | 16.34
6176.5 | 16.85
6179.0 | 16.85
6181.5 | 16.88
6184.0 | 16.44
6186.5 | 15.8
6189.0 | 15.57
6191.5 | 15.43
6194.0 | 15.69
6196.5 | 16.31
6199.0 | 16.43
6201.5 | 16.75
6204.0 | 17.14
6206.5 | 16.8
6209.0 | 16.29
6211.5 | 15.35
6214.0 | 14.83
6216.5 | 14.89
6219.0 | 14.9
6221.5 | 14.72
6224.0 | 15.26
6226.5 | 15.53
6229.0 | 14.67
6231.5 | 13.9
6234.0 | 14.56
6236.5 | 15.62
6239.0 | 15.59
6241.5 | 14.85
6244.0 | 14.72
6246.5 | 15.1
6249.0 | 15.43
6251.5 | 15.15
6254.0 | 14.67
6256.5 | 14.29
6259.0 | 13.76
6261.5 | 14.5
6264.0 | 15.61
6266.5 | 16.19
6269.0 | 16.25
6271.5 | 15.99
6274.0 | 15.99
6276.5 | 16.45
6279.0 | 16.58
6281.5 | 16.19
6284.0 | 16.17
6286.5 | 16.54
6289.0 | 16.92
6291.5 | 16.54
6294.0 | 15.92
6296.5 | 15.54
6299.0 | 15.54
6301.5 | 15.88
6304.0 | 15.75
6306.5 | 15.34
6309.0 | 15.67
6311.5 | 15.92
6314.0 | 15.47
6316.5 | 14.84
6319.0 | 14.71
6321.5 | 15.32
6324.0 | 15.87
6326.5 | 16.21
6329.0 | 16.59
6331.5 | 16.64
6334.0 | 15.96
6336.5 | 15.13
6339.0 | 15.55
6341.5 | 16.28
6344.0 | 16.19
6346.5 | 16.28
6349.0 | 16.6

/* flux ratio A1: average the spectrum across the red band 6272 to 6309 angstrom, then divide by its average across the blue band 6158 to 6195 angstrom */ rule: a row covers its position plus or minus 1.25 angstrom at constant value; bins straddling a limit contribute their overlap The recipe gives 1.06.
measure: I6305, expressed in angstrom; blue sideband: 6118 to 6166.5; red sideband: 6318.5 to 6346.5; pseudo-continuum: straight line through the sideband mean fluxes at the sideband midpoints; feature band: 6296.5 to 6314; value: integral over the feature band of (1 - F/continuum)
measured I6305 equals 0.2 angstrom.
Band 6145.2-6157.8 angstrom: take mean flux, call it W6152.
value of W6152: 16.4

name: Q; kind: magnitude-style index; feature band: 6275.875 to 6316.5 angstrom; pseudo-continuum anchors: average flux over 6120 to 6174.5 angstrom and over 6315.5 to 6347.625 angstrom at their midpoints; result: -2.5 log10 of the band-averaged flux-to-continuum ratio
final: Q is -0.02 mag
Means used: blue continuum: 15.2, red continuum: 15.8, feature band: 16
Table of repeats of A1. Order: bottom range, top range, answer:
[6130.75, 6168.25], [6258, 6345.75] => 1.04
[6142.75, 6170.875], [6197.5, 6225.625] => 1.05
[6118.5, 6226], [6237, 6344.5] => 1.00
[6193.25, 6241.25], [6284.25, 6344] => 1.02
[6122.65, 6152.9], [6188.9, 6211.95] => 1.03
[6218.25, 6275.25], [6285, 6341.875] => 1.05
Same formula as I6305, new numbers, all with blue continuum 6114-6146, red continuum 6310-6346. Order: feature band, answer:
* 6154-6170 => 1.7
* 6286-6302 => -0.4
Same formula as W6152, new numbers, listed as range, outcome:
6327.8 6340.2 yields 16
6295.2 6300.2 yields 15.5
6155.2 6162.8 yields 14.4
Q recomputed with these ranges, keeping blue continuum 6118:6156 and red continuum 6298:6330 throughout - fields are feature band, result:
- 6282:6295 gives -0.05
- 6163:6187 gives 0.02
